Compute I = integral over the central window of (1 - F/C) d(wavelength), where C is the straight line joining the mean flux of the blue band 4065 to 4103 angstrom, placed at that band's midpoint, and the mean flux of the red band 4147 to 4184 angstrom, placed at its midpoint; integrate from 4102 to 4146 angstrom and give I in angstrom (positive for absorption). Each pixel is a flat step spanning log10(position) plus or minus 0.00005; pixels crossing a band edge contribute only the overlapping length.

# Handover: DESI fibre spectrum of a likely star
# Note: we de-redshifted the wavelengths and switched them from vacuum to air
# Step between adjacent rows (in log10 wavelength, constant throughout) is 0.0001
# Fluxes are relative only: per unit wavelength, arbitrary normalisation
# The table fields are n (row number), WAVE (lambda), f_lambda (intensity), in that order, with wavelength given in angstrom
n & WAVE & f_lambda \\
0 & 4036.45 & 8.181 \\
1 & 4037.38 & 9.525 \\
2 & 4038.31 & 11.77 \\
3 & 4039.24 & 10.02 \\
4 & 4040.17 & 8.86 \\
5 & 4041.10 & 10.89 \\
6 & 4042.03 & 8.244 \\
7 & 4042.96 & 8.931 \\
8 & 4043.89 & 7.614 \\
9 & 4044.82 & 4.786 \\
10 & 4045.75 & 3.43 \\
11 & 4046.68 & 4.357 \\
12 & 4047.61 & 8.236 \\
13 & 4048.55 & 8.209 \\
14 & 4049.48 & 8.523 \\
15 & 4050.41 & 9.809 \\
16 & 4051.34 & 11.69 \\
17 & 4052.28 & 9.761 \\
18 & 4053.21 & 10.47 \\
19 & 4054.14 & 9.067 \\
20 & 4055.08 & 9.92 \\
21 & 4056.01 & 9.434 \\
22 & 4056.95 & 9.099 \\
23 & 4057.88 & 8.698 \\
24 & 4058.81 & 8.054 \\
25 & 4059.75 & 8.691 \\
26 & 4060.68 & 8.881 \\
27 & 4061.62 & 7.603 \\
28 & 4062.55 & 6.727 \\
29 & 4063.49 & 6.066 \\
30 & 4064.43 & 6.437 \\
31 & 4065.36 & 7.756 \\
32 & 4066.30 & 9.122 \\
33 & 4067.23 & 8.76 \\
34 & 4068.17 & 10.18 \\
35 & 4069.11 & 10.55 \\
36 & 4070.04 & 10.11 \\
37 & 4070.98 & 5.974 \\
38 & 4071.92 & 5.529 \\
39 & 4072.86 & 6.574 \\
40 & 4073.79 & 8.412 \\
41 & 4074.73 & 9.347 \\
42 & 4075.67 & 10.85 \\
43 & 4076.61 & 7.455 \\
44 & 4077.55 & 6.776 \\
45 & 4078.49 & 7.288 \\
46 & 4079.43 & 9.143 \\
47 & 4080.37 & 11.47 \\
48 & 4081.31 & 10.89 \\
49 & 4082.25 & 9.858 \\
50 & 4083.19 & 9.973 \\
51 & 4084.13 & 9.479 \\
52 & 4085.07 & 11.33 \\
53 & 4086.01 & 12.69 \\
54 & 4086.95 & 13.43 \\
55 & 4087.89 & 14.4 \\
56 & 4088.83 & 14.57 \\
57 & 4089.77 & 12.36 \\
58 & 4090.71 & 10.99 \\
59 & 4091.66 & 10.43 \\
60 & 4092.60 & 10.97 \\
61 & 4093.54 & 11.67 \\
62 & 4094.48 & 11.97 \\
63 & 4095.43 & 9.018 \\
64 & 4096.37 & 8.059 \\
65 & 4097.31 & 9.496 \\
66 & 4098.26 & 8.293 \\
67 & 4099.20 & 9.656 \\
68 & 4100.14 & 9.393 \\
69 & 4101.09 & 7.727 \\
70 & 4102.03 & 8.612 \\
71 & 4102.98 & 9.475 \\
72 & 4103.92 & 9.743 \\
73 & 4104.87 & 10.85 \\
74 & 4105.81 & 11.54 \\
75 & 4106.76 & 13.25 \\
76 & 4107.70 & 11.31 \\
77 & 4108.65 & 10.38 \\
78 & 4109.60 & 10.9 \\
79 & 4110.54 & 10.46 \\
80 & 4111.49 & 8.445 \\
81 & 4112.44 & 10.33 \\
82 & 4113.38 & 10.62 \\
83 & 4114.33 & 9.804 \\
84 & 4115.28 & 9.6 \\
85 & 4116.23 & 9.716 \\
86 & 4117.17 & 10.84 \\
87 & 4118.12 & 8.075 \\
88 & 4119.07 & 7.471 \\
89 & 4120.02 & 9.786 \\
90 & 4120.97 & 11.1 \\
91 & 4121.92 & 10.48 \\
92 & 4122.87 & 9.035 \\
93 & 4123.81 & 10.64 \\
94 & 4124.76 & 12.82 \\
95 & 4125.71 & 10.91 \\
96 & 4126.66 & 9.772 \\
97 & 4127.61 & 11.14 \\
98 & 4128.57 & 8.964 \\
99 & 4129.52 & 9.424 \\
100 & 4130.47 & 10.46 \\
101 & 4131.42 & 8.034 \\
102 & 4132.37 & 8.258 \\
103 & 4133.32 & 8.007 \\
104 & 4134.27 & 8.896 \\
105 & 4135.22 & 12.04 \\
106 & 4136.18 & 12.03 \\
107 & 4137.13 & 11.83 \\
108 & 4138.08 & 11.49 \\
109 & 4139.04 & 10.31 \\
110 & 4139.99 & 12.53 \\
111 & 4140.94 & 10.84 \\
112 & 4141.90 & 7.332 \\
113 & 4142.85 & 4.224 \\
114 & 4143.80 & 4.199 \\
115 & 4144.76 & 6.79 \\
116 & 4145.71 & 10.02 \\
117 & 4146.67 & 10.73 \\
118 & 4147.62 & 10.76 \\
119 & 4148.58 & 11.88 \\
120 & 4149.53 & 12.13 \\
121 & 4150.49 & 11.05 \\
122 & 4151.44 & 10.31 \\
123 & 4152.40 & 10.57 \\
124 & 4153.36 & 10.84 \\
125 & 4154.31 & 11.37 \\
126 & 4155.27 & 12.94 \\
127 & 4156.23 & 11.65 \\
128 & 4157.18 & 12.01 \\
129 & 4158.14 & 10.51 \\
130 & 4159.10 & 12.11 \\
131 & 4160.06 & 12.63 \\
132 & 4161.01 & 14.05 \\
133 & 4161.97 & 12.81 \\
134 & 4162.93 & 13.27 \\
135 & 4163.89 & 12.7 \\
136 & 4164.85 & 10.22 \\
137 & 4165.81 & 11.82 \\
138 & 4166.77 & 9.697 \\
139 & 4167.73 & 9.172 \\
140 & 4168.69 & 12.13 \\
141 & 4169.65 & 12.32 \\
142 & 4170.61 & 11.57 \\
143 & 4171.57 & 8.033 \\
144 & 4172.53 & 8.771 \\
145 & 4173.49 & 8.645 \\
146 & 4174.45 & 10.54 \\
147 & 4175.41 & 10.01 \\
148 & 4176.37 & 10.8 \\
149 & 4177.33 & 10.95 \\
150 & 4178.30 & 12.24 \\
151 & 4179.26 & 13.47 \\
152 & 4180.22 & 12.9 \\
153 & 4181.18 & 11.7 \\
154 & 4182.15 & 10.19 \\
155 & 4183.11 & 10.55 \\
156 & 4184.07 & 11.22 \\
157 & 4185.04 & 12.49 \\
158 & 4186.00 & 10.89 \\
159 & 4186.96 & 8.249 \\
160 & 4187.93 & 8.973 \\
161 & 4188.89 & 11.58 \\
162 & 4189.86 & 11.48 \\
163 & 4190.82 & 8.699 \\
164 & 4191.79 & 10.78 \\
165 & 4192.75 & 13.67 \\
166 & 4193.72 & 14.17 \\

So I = 2.7 angstrom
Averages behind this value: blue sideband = 9.77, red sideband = 11.3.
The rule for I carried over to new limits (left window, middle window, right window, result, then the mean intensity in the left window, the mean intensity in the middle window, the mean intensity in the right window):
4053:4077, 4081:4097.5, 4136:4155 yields -4.3 angstrom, 8.43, 11.2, 10.1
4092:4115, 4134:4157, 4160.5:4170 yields 1.9 angstrom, 10.1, 10.3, 11.8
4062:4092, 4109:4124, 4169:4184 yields 0.4 angstrom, 9.52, 9.82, 10.9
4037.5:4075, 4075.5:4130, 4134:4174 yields -4.4 angstrom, 8.42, 10.3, 10.7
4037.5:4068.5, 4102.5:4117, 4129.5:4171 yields -1.0 angstrom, 8.49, 10.4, 10.6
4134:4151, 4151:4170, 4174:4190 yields -2.2 angstrom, 9.96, 11.6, 11.1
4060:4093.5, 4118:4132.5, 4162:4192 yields 0.5 angstrom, 9.52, 9.85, 10.9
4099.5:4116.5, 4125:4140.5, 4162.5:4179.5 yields 0.2 angstrom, 10.1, 10.3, 10.9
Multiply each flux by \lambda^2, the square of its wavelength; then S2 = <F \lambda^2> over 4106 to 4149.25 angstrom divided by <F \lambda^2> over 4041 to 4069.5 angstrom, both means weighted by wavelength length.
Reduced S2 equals 1.23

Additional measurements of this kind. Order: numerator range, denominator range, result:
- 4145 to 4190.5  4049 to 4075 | 1.36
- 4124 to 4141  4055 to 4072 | 1.30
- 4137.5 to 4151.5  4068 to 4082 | 1.15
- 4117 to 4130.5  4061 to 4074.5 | 1.31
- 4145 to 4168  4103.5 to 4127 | 1.13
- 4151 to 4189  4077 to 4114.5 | 1.11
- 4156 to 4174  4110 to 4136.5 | 1.16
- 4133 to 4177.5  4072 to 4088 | 1.13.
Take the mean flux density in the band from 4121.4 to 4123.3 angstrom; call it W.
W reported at 9.8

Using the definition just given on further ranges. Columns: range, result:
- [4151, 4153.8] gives 10.5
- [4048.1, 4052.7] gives 9.6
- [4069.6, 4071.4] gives 8.05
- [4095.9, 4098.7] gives 8.62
